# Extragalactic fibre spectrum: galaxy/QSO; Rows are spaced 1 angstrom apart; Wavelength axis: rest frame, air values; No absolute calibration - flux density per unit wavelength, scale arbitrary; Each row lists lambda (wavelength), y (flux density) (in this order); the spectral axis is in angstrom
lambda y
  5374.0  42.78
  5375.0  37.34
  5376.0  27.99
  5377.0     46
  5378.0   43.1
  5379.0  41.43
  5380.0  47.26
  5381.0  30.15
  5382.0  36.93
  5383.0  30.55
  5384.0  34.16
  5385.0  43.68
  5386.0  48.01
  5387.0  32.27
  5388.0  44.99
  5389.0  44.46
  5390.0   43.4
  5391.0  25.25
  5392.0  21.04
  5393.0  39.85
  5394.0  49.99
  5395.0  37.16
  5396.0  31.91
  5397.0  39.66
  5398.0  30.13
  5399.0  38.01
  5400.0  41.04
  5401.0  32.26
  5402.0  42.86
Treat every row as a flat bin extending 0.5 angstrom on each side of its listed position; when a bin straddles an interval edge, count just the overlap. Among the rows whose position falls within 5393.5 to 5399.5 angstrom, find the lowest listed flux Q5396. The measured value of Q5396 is 30.13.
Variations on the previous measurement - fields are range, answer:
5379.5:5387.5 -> 30.15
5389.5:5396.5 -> 21.04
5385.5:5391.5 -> 25.25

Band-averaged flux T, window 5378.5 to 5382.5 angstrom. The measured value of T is 38.9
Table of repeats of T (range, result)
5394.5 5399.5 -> 35.4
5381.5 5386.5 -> 38.7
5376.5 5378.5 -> 44.5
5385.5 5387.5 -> 40.1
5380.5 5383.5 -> 32.5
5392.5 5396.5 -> 39.7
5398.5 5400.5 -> 39.5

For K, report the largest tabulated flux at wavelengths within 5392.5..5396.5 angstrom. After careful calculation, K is 49.99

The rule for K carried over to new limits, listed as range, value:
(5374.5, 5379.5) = 46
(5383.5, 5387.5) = 48.01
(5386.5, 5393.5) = 44.99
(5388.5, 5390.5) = 44.46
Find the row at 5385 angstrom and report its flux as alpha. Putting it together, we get 43.68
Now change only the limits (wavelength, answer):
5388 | 44.99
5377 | 46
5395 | 37.16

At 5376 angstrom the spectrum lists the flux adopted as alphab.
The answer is 27.99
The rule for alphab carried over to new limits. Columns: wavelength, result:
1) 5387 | 32.27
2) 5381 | 30.15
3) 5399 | 38.01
